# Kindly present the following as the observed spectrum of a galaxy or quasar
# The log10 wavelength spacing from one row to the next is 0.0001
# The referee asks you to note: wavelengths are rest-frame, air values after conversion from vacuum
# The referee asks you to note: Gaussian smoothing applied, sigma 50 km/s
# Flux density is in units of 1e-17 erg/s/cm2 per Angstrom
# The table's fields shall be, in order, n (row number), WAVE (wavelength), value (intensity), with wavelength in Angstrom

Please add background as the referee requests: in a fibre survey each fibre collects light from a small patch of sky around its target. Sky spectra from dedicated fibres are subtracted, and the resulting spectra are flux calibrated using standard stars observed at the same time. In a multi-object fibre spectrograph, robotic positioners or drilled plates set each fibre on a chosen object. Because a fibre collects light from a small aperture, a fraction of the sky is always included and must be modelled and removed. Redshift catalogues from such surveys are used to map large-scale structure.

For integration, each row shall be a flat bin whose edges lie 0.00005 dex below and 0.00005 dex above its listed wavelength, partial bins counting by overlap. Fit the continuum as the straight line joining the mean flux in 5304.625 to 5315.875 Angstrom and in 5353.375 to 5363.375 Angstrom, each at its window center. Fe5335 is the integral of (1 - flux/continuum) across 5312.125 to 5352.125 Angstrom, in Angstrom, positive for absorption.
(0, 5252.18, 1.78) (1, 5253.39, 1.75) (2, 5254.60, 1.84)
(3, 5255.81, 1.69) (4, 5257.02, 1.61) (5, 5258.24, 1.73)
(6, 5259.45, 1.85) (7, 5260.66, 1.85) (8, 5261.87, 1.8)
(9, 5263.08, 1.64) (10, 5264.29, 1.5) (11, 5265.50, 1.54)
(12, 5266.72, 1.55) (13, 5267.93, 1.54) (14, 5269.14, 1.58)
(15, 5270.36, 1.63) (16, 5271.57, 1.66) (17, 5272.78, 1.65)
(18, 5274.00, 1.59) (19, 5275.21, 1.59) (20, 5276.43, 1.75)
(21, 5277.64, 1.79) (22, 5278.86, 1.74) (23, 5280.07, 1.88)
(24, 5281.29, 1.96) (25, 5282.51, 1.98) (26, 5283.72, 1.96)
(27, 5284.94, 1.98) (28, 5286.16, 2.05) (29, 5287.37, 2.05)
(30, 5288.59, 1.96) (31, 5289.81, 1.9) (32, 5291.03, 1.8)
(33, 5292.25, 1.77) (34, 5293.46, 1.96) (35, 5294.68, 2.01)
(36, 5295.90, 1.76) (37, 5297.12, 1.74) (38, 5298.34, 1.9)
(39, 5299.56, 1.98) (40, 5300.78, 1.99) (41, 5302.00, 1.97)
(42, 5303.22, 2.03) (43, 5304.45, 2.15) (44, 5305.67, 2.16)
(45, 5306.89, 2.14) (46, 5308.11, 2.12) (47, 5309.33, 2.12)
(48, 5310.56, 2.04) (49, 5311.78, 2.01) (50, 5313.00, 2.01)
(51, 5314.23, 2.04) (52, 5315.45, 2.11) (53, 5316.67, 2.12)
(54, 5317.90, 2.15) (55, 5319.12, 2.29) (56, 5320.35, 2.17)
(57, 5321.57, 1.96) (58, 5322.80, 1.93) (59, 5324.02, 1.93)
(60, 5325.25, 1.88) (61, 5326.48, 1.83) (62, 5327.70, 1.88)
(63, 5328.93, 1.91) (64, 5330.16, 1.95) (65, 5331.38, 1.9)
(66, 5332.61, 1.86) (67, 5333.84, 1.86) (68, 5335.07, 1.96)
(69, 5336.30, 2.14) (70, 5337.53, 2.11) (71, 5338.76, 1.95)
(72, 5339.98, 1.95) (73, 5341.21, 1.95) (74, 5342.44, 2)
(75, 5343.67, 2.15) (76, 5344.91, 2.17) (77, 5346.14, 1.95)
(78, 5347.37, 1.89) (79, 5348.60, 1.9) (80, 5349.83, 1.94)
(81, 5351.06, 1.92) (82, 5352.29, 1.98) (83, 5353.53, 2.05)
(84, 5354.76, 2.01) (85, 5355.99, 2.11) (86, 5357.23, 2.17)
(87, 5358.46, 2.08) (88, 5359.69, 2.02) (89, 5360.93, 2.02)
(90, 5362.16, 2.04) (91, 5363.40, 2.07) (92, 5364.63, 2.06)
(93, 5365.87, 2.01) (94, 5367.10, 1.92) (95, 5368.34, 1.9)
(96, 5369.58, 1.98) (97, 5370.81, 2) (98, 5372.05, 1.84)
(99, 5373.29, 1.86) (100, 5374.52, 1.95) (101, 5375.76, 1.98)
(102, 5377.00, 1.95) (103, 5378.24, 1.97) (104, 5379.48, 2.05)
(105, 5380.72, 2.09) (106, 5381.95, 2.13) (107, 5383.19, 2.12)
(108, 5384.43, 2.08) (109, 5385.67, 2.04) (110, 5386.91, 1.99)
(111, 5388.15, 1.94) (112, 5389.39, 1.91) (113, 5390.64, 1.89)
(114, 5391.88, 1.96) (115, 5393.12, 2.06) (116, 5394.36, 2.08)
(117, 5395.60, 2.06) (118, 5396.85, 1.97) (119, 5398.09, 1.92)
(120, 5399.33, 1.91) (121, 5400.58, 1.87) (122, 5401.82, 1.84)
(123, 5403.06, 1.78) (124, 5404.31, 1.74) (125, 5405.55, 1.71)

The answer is 1.6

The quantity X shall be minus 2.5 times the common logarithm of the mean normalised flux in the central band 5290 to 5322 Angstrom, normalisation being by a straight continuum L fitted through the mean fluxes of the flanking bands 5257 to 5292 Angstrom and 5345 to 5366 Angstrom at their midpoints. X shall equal -0.09 mag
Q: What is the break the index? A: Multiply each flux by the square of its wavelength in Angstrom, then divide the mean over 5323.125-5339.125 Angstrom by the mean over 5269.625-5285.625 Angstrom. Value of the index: 1.1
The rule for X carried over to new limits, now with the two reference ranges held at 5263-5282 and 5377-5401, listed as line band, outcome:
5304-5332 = -0.136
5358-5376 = -0.024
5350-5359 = -0.076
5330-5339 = -0.070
